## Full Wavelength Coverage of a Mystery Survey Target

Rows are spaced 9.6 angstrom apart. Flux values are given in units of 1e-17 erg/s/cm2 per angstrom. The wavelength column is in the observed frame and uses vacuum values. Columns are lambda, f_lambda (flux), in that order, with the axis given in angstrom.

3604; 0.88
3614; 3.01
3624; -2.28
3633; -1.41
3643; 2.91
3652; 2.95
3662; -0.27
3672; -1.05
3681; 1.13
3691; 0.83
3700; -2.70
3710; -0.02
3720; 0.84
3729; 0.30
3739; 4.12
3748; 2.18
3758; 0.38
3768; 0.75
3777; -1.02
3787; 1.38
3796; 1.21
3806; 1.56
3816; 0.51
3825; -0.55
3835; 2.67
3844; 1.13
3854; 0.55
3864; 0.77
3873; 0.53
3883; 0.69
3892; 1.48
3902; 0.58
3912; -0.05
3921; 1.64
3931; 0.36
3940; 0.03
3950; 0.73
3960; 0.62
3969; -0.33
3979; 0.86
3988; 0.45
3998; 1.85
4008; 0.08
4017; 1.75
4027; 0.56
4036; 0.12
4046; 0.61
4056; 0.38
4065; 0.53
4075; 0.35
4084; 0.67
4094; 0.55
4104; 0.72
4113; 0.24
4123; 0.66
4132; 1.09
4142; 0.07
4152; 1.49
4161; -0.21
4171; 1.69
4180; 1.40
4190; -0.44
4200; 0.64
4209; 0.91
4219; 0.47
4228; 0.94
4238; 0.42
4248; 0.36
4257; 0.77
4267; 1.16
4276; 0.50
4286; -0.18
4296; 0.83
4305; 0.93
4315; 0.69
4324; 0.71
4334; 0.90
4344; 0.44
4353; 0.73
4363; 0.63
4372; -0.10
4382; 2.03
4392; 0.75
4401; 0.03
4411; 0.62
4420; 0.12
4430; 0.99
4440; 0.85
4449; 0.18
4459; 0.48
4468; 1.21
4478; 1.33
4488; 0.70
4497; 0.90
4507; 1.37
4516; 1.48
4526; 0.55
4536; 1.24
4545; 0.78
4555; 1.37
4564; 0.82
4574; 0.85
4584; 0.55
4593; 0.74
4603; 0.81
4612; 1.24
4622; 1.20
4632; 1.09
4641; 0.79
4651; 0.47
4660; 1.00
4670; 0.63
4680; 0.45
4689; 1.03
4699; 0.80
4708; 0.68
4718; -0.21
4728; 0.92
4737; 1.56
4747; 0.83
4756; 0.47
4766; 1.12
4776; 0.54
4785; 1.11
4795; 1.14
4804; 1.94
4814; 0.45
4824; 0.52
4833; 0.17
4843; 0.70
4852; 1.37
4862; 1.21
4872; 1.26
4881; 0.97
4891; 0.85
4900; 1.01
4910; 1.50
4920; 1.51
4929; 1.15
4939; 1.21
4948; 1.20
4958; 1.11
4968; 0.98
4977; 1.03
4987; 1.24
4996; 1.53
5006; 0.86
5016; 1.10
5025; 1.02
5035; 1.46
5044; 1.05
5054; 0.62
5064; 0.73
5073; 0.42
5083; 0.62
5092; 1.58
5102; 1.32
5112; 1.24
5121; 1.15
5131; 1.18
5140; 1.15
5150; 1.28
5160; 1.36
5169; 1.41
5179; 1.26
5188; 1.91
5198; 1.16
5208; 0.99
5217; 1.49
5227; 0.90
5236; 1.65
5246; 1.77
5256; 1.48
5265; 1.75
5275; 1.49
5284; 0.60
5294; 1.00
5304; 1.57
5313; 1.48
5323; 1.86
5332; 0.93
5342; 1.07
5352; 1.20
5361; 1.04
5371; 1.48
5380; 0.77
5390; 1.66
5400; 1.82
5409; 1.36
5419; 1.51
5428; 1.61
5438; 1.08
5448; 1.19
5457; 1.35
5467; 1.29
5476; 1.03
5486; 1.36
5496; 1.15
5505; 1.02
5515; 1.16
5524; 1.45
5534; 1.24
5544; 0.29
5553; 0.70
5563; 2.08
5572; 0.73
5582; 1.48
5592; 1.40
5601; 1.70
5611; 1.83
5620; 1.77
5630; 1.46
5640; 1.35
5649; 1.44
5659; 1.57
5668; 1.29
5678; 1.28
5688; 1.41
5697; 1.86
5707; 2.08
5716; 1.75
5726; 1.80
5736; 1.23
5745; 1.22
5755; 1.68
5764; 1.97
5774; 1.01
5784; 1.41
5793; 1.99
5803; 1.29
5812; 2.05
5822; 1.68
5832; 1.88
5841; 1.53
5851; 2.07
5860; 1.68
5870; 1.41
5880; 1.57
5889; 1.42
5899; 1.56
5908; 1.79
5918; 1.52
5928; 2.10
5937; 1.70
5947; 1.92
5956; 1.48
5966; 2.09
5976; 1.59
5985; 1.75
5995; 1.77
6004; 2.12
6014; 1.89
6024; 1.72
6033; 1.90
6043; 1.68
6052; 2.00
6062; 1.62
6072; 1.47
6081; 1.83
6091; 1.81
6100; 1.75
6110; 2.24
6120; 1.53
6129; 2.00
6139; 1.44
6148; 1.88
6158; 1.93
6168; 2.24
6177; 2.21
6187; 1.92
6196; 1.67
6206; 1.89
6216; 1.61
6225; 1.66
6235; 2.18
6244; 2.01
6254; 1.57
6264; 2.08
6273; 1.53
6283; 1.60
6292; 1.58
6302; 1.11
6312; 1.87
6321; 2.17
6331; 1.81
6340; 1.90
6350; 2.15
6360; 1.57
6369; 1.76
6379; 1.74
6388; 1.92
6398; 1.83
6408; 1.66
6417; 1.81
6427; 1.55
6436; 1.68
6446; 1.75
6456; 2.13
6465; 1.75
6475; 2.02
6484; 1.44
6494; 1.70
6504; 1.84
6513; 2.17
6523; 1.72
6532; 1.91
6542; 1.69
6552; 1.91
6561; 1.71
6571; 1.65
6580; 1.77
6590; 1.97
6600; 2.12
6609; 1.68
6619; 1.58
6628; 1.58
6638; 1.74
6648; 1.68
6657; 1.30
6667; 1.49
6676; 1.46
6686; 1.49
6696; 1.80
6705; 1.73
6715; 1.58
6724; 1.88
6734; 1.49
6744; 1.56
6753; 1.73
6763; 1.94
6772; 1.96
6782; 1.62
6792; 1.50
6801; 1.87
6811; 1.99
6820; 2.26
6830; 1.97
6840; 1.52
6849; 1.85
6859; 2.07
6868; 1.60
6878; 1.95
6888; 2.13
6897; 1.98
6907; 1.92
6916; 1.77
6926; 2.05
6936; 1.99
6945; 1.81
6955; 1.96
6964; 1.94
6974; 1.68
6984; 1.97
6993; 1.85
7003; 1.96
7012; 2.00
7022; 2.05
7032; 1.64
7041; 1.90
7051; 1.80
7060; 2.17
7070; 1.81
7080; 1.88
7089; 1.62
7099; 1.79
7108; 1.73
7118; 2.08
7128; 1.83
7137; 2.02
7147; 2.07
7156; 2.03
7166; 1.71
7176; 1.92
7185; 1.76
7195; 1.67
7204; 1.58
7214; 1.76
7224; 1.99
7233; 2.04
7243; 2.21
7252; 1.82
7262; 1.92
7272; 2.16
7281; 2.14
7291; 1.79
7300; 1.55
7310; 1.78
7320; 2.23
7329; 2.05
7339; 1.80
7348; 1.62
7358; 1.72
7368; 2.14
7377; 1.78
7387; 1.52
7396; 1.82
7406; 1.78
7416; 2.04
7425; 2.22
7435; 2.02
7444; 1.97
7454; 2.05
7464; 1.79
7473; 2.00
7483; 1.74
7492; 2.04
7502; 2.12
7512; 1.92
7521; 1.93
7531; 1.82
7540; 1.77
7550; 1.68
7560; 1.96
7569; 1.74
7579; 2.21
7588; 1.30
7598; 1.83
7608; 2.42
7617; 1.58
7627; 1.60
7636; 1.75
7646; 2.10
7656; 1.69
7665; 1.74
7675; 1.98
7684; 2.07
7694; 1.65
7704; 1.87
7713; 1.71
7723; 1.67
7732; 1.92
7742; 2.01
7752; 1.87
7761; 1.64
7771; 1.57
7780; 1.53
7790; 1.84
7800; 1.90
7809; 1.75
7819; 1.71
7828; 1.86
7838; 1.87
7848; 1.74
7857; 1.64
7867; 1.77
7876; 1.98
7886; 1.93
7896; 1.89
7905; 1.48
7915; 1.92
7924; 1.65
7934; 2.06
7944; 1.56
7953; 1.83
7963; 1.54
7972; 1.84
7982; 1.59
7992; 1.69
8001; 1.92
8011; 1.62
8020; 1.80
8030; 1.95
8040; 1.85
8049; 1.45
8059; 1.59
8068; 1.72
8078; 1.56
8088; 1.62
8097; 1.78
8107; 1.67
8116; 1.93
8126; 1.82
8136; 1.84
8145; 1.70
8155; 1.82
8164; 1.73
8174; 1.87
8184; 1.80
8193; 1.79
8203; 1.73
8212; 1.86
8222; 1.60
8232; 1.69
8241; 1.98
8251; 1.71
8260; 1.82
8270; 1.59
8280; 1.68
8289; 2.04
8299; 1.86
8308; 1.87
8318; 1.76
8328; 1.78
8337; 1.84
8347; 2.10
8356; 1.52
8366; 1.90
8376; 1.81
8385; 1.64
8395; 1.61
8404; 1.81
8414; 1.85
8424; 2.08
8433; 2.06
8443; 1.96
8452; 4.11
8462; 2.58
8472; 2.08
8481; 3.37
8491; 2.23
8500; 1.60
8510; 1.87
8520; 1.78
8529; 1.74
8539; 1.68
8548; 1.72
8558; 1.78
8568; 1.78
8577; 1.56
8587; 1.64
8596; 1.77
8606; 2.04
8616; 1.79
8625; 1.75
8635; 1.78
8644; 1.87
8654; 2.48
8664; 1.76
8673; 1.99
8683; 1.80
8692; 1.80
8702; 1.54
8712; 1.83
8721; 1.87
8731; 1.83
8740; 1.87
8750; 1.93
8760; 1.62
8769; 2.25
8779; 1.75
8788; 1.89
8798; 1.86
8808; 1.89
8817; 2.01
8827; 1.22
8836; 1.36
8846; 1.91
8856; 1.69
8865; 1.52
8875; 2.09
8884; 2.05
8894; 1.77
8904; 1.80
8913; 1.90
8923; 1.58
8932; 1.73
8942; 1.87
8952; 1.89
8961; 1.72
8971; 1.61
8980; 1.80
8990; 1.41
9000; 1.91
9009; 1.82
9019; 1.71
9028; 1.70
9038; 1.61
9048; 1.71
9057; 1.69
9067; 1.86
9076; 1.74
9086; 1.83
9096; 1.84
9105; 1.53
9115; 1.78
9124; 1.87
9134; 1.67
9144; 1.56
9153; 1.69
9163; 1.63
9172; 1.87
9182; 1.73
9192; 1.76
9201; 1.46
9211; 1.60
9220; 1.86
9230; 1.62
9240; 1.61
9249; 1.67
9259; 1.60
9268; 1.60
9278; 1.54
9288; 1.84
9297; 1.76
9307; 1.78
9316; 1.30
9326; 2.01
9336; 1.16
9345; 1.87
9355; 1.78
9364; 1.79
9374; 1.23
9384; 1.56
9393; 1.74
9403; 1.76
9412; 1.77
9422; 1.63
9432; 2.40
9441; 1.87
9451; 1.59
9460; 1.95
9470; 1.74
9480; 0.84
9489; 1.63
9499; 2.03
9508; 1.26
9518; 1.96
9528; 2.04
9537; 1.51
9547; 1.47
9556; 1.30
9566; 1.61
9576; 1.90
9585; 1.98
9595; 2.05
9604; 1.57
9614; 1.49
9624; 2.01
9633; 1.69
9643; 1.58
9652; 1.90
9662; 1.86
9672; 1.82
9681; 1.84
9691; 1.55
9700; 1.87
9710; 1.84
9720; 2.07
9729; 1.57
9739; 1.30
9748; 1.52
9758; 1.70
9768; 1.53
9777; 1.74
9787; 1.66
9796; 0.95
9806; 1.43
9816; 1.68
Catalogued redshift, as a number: 0.29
